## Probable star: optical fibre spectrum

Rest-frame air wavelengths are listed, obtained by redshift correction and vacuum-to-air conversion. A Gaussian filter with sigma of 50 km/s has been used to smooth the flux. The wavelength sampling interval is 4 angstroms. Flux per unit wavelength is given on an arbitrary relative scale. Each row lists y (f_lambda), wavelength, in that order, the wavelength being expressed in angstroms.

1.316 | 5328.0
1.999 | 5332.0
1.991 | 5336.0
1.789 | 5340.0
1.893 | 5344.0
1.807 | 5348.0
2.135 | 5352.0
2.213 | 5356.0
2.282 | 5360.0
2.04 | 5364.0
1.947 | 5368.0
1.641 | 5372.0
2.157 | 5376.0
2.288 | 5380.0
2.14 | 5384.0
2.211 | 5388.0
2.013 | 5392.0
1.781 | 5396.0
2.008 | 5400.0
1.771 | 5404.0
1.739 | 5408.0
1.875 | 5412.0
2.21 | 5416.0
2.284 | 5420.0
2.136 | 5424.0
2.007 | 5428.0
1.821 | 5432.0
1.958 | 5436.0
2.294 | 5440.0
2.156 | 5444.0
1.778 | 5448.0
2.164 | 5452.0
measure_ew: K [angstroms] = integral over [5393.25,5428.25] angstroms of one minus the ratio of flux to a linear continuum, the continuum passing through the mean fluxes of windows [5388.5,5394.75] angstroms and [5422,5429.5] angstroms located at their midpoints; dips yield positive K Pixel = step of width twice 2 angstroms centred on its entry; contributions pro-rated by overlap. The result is 1.35 angstroms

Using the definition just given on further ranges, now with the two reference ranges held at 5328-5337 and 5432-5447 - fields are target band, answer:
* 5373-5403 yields -1.5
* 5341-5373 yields -1.7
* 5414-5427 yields -1.1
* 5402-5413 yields 1.2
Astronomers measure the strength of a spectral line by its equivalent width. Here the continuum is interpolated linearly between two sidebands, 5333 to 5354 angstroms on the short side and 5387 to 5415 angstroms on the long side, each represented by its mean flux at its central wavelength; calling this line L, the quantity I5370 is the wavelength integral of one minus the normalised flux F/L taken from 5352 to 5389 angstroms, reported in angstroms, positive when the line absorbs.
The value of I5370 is -3.5 angstroms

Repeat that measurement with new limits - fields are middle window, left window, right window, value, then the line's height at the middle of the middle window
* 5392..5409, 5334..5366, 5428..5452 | 1.4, 2.02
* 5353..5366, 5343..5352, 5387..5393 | -1.4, 1.97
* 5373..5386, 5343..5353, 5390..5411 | -1.8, 1.89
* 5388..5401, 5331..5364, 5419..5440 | 0.4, 2.04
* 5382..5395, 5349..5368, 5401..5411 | -1.2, 1.91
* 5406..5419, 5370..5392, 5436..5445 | 1.0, 2.13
